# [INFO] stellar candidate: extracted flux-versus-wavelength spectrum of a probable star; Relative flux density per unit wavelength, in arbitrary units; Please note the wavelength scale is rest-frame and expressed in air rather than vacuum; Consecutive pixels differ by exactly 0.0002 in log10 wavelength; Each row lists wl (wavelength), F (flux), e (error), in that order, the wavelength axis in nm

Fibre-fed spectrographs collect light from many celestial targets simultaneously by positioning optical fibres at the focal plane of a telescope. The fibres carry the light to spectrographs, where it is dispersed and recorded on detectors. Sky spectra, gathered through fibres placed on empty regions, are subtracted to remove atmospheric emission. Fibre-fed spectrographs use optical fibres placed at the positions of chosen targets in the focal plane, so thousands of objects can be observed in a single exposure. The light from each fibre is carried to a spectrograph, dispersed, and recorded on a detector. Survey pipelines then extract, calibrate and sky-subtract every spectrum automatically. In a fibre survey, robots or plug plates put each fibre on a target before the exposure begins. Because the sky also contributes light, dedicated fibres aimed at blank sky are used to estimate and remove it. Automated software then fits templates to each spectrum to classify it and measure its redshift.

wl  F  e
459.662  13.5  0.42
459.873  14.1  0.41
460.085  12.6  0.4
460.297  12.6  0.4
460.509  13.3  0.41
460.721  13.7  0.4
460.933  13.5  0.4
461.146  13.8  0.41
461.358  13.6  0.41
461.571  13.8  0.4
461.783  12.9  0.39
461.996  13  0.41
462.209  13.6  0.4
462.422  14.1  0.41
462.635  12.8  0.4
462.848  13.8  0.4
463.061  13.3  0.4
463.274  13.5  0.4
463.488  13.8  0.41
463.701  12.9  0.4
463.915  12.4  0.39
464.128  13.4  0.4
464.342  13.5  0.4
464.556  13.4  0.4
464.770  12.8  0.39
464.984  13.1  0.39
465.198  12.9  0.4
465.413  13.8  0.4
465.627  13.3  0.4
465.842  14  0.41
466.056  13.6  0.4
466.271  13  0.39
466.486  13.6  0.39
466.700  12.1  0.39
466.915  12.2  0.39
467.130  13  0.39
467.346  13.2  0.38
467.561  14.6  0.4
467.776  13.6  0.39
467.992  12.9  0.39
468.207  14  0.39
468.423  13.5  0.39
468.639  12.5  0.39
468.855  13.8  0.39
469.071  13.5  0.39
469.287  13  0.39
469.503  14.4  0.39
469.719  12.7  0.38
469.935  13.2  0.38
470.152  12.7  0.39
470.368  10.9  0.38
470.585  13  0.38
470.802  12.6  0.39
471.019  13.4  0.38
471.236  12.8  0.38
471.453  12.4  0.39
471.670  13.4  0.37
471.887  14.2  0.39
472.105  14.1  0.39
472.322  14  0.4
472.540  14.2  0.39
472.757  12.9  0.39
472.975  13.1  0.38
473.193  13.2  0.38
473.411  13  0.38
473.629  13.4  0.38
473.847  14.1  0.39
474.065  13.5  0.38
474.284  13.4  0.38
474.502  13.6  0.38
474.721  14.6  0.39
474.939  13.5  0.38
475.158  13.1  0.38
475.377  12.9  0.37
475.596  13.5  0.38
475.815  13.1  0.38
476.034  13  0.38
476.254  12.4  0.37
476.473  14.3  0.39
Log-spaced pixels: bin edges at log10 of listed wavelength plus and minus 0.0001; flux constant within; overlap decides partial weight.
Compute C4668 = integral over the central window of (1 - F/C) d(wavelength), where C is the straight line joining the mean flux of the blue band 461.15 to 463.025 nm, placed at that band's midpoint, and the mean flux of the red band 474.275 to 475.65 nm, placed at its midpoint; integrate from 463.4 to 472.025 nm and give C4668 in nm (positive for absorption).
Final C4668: 0.20 nm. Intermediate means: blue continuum 13.5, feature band 13.2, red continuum 13.5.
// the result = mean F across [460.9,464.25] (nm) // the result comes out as 13.4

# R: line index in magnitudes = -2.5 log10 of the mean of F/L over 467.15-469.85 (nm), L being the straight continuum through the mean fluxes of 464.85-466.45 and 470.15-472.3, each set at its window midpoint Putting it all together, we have -0.02 mag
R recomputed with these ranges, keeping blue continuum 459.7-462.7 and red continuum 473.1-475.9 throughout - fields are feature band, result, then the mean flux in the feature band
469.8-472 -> 0.048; 12.9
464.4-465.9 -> 0.009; 13.3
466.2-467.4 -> 0.049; 12.8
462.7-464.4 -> 0.008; 13.3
